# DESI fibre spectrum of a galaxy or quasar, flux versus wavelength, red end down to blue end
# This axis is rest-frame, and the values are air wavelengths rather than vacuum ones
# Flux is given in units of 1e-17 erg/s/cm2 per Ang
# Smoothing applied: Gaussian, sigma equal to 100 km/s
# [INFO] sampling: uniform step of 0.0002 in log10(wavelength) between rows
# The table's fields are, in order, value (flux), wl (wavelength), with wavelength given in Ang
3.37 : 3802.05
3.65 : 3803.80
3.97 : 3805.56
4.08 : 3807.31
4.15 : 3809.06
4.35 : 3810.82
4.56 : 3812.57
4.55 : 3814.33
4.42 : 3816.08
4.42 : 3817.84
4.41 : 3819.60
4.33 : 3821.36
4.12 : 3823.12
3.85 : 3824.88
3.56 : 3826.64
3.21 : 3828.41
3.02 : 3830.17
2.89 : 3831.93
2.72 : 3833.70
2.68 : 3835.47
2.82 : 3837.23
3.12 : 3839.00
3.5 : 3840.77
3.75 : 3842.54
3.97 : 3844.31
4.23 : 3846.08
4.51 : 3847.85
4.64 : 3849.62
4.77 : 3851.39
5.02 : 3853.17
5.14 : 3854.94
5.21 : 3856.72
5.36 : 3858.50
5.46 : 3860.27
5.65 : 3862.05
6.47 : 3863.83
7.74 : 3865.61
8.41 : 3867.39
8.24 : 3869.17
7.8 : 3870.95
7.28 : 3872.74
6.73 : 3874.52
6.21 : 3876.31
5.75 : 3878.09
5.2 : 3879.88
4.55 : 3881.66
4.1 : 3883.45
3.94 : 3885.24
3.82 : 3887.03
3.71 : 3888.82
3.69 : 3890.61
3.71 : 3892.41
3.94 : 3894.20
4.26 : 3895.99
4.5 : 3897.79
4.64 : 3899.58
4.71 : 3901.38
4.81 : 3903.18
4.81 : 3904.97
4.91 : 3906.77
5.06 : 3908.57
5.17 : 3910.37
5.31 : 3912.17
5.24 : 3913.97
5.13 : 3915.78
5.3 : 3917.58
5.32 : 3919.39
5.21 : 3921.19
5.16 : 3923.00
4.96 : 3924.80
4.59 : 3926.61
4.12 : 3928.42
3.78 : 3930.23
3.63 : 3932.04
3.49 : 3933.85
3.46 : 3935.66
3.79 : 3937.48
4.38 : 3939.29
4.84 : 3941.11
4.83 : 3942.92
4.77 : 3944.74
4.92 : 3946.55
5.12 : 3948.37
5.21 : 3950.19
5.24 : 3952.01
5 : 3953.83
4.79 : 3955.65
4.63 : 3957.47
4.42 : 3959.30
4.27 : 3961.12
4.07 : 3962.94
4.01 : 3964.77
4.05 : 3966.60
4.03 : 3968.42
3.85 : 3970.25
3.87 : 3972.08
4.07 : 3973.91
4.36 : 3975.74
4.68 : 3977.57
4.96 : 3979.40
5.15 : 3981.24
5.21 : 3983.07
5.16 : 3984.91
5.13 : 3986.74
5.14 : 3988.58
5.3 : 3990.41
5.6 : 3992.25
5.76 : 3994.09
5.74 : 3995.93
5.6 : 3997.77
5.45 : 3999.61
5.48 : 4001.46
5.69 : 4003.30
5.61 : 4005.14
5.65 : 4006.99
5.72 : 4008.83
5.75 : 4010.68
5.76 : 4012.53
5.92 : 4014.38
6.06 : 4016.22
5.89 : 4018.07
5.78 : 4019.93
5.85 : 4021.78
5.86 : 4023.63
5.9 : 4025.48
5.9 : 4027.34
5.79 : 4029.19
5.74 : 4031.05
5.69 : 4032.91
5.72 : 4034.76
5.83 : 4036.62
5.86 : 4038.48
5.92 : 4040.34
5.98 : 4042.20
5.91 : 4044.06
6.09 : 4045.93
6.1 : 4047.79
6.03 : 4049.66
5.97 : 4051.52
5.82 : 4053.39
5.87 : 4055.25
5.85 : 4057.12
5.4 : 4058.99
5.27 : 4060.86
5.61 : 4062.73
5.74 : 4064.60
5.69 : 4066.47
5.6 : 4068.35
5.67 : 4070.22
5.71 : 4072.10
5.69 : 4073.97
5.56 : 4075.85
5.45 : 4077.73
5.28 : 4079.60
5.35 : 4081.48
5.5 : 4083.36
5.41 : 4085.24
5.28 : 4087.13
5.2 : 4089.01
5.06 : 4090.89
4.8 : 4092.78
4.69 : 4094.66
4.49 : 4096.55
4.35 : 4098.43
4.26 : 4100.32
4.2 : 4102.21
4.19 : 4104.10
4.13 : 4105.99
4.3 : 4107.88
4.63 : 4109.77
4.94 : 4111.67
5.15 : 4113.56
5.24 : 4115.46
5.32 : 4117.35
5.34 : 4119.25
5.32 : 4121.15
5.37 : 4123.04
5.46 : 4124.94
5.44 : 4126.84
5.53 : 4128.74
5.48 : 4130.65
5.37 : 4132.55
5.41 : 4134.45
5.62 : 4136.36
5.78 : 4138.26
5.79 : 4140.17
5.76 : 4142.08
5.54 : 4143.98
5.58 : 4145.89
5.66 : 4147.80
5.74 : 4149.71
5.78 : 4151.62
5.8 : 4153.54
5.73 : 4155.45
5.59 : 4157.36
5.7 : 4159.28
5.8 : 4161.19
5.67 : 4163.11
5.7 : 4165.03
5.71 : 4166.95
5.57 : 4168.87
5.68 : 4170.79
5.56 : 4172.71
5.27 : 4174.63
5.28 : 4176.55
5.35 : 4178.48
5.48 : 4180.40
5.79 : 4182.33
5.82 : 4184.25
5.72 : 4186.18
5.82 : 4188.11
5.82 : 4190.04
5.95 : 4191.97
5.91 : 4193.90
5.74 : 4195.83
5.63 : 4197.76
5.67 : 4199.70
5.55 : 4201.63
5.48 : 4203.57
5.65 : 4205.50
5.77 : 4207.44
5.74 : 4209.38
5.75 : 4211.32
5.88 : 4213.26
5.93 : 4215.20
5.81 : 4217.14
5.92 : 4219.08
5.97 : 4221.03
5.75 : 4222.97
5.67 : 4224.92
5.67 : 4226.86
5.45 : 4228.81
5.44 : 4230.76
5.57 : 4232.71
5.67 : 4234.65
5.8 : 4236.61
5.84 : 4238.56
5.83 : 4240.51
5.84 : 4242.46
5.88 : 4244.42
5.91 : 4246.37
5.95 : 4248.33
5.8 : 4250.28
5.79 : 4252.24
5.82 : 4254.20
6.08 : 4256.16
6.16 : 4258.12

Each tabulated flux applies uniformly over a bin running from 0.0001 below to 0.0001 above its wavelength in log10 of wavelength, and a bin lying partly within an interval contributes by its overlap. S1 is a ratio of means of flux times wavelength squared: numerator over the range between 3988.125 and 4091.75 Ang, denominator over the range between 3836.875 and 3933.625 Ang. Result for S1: 1.23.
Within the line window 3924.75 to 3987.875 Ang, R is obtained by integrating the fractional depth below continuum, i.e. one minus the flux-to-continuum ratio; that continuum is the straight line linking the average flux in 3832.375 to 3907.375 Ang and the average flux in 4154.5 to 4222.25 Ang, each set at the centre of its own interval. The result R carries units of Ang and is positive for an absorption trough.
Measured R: 7.9 Ang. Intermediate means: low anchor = 4.91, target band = 4.48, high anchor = 5.7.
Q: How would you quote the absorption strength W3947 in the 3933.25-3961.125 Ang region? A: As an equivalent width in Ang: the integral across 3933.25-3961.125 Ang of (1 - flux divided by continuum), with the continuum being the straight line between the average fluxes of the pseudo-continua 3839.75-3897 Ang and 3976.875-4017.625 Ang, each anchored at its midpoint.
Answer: 4.1 Ang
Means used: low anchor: 5.2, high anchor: 5.49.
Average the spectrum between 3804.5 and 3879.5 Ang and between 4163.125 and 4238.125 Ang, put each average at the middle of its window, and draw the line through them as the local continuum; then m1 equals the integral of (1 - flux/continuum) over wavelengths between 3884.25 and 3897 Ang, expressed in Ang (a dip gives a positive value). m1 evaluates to 2.7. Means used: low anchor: 4.79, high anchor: 5.68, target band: 3.87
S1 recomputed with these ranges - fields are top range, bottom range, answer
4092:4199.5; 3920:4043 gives 1.15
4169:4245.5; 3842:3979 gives 1.36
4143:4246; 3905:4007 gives 1.33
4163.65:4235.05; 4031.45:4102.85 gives 1.11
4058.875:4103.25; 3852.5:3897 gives 1.05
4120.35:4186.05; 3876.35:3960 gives 1.36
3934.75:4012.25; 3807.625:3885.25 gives 1.08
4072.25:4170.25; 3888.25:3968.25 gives 1.28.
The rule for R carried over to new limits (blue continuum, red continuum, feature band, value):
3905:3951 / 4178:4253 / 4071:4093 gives -0.48 Ang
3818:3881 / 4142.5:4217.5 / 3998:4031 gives -2.93 Ang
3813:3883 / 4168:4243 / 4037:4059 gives -2.44 Ang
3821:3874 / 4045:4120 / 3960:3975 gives 2.97 Ang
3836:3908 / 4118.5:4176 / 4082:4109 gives 3.78 Ang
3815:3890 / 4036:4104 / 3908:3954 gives 2.67 Ang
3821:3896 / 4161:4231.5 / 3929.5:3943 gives 2.66 Ang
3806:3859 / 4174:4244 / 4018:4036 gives -3.35 Ang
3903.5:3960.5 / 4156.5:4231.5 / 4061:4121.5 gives 2.36 Ang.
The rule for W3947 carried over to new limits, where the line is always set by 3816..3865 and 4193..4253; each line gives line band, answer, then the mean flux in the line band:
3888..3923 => -1.95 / 4.72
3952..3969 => 0.99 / 4.42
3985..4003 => -2.37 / 5.46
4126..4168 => -1.55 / 5.64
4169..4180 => 0.22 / 5.44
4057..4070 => -1.21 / 5.58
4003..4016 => -2.29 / 5.75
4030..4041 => -1.76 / 5.79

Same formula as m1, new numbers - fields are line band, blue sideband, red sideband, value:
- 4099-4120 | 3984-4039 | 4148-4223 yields 3.7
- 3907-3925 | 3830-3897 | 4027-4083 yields -0.3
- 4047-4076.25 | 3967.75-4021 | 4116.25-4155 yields -1.7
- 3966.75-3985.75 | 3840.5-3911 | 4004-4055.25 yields 3.7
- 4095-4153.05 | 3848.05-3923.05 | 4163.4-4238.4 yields 4.3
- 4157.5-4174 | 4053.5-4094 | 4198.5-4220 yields 0.0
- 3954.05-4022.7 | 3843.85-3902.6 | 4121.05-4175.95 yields 3.9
